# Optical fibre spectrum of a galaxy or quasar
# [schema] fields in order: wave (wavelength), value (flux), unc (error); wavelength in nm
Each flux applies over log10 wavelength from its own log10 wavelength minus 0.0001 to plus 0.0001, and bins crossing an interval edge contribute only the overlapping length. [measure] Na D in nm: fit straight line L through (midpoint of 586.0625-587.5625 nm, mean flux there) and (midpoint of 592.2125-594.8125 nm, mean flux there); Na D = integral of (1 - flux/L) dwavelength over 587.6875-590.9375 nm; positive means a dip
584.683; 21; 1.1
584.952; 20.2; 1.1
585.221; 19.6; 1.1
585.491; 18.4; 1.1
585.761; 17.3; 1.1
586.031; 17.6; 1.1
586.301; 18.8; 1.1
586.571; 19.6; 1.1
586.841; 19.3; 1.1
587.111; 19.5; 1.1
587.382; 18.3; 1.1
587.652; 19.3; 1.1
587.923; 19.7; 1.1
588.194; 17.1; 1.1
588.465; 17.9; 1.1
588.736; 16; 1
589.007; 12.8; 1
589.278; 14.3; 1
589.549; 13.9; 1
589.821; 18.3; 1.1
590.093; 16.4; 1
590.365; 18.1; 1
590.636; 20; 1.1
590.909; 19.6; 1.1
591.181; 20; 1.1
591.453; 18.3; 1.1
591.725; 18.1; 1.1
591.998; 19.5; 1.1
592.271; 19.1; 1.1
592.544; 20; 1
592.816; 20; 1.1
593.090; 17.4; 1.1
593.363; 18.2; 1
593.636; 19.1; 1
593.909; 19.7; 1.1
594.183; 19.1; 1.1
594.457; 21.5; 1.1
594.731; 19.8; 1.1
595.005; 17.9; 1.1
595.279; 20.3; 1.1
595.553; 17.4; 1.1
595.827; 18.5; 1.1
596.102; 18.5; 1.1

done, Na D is 0.37 nm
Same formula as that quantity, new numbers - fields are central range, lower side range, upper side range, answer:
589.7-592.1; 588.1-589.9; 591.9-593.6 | -0.185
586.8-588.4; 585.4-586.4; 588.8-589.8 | -0.260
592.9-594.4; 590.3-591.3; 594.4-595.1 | 0.054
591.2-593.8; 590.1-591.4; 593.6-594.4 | 0.054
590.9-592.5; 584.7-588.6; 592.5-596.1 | -0.009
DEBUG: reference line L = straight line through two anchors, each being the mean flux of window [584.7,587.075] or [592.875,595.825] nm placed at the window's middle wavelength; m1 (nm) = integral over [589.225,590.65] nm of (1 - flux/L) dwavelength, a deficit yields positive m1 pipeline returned 0.17 nm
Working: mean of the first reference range 19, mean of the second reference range 19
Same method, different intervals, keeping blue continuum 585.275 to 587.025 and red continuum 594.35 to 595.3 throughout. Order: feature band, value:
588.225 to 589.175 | 0.16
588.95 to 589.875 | 0.21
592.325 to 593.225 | 0.02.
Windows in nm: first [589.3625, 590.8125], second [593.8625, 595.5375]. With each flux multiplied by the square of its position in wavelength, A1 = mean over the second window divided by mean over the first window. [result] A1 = 1.1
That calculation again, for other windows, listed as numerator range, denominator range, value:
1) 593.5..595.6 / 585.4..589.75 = 1.14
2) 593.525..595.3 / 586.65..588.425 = 1.06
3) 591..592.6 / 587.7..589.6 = 1.19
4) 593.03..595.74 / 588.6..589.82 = 1.32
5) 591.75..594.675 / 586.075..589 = 1.08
